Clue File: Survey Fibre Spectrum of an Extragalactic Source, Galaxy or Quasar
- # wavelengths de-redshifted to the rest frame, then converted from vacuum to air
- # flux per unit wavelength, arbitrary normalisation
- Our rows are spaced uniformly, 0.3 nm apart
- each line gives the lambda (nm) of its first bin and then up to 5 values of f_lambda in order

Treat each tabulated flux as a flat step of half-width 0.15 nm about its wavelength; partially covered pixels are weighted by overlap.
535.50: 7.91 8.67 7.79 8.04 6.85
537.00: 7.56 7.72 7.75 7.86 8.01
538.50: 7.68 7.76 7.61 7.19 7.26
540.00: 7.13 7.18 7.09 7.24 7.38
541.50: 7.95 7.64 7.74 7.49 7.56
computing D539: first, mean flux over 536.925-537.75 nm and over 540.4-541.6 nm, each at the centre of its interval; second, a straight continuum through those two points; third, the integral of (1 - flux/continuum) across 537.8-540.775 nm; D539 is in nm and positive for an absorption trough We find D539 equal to 0.02 nm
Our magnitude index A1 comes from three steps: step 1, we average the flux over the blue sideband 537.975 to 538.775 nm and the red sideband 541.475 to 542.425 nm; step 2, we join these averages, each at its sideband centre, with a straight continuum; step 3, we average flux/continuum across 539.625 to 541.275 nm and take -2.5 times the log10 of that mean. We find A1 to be 0.080 mag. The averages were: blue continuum 7.83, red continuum 7.7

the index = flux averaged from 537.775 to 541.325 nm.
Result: 7.45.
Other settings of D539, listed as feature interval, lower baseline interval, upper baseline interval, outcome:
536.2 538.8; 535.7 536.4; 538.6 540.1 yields 0.044 nm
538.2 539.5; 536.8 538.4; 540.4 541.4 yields -0.010 nm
